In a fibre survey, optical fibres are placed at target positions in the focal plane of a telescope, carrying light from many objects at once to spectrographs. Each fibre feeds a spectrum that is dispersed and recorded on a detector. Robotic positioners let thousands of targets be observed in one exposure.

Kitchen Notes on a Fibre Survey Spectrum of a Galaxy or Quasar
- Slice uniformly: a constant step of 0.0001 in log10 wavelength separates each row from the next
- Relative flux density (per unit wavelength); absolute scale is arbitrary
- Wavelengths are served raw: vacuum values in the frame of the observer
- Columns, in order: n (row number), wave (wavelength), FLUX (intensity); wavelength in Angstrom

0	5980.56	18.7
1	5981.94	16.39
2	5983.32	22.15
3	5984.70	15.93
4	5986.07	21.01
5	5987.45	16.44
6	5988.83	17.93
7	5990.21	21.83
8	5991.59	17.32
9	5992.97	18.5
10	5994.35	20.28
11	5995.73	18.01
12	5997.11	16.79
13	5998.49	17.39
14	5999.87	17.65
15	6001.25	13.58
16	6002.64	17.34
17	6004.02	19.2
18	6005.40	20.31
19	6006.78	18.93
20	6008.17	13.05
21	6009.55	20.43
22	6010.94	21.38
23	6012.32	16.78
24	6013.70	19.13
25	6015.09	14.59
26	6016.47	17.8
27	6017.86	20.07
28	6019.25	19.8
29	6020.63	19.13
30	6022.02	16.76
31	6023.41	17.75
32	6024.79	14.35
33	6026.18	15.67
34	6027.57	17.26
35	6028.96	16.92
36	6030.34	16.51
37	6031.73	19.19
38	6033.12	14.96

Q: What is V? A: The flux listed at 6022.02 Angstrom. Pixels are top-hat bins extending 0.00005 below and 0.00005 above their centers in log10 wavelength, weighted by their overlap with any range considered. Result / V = 16.76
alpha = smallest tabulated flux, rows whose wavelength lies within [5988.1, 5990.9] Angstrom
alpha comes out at 17.93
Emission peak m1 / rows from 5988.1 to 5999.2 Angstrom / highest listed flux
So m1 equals 21.83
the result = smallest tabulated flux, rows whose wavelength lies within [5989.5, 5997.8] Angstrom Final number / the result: 16.79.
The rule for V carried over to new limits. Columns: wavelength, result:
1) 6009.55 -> 20.43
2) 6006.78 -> 18.93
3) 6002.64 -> 17.34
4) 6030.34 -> 16.51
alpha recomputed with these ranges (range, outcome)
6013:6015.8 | 14.59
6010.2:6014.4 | 16.78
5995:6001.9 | 13.58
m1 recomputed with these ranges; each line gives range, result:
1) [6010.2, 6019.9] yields 21.38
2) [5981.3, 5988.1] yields 22.15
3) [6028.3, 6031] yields 16.92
